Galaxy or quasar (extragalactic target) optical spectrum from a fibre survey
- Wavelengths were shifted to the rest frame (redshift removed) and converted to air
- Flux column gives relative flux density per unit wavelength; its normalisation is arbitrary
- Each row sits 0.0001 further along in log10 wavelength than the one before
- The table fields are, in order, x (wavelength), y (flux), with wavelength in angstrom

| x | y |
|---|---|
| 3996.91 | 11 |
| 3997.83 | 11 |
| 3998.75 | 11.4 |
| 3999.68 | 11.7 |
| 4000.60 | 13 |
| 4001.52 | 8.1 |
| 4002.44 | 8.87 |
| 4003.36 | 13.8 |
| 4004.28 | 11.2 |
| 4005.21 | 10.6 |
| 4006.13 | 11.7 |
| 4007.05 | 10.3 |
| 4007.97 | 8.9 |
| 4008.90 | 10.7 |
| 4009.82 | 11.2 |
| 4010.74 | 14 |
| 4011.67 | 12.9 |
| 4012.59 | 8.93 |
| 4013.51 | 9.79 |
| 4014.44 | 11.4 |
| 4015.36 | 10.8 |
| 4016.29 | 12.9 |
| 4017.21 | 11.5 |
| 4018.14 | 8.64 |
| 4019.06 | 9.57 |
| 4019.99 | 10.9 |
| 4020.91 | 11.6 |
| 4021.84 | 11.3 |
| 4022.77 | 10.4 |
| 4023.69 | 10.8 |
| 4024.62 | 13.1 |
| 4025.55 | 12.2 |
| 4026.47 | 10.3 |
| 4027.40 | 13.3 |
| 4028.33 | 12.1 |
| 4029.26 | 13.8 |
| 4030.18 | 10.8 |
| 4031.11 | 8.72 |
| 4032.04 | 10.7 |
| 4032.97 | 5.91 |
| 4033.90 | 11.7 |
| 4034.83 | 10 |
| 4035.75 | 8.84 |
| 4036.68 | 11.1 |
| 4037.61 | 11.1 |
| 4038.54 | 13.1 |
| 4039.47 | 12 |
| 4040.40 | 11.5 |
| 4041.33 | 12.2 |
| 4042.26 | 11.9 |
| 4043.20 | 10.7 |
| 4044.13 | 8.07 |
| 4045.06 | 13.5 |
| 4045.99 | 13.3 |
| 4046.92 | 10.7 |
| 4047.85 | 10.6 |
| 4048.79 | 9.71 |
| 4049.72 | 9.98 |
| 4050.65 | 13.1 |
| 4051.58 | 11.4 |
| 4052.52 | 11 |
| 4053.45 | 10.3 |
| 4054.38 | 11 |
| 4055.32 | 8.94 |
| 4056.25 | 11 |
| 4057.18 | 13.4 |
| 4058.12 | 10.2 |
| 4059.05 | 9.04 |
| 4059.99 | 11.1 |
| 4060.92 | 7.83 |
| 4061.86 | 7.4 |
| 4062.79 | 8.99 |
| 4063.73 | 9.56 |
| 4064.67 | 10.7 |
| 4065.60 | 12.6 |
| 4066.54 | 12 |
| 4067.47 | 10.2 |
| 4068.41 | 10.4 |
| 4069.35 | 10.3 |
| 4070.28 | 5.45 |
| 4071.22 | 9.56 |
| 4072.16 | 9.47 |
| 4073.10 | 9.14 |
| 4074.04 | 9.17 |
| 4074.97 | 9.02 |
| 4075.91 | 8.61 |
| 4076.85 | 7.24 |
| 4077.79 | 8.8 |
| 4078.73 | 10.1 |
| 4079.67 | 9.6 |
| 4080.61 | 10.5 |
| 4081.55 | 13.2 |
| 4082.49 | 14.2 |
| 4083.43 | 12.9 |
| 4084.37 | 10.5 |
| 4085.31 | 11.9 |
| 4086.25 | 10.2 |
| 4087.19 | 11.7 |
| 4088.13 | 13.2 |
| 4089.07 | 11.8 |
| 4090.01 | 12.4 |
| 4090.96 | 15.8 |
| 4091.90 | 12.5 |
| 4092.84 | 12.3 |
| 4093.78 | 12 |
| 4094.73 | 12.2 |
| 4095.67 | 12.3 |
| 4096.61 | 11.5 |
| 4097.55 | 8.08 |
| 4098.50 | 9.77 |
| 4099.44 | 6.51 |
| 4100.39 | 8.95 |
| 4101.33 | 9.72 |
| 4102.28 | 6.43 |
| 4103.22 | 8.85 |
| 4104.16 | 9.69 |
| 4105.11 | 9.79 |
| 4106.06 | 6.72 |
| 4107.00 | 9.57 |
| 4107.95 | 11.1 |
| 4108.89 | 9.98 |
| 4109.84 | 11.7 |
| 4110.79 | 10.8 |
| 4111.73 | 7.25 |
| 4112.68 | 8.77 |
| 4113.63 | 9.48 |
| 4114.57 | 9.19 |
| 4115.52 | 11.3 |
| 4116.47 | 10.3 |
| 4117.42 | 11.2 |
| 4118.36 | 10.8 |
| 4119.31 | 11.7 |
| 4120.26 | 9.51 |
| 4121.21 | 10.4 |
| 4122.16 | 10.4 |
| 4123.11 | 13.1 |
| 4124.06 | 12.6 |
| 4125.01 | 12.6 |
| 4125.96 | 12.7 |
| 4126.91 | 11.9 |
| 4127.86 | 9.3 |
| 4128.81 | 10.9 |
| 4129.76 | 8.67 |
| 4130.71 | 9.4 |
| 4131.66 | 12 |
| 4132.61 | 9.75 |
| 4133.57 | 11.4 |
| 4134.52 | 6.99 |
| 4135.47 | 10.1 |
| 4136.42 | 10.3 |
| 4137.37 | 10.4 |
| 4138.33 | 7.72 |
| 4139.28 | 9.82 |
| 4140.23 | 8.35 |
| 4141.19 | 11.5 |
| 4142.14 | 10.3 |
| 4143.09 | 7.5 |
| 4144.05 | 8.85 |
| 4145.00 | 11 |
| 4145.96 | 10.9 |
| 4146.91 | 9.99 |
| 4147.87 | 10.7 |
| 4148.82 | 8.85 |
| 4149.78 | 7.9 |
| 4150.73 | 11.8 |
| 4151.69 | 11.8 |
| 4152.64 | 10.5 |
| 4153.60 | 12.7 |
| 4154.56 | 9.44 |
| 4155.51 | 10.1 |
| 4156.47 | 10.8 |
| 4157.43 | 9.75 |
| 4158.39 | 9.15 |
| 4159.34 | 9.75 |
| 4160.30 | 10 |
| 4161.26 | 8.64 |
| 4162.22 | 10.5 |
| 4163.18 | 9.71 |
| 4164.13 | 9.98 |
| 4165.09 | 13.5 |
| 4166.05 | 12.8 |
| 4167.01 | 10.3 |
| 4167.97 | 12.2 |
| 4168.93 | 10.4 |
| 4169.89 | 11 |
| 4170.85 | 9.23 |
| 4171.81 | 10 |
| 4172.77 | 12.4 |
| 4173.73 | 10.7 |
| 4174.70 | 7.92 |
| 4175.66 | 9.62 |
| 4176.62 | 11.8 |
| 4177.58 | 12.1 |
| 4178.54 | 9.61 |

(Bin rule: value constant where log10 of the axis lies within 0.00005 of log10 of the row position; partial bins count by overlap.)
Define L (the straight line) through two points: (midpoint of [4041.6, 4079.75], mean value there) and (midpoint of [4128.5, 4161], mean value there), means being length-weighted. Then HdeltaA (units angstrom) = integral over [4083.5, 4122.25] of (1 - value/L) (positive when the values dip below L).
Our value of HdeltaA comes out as -1.6 angstrom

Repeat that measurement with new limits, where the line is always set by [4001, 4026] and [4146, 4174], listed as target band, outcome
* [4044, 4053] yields -0.32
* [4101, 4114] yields 1.71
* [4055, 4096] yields 0.38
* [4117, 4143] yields 0.35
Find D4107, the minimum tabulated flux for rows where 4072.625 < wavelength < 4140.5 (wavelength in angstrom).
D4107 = 6.43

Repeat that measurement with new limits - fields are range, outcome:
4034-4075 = 5.45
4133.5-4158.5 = 6.99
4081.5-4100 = 6.51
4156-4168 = 8.64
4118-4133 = 8.67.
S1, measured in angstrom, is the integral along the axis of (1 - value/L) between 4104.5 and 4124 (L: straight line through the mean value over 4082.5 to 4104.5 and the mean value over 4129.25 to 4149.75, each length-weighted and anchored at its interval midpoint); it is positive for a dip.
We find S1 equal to 0.4 angstrom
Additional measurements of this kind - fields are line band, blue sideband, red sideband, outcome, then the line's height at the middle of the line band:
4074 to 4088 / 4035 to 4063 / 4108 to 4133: 0.12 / 10.7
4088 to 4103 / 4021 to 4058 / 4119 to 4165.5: -0.28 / 10.7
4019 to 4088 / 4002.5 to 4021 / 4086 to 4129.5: 1.19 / 10.8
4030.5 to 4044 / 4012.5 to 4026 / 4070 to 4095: 0.42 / 11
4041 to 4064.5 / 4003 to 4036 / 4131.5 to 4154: 0.30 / 10.7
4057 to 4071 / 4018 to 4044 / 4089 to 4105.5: 1.19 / 10.8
